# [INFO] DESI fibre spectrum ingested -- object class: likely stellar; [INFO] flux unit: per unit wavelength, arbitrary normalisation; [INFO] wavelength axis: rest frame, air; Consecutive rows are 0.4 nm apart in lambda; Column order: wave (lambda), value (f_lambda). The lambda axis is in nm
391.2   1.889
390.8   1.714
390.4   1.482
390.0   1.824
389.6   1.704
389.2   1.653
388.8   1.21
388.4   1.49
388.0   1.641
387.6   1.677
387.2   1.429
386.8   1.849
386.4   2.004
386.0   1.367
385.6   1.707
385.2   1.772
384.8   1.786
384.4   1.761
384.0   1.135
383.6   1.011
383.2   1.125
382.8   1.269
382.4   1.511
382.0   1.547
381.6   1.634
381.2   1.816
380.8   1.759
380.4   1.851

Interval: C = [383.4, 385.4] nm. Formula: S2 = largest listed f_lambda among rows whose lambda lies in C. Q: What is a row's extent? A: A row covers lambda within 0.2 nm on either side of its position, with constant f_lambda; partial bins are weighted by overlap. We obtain 1.786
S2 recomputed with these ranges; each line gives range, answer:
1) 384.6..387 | 2.004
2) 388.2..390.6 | 1.824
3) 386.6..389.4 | 1.849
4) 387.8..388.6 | 1.641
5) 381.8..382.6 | 1.547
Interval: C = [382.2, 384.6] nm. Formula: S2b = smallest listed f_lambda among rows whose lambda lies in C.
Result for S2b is 1.011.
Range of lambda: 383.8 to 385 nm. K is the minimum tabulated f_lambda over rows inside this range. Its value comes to 1.135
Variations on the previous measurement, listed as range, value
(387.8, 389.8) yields 1.21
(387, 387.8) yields 1.429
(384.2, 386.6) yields 1.367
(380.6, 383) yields 1.269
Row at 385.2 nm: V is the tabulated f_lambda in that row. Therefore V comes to 1.772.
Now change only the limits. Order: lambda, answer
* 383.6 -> 1.011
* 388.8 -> 1.21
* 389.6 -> 1.704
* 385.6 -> 1.707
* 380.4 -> 1.851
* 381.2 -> 1.816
